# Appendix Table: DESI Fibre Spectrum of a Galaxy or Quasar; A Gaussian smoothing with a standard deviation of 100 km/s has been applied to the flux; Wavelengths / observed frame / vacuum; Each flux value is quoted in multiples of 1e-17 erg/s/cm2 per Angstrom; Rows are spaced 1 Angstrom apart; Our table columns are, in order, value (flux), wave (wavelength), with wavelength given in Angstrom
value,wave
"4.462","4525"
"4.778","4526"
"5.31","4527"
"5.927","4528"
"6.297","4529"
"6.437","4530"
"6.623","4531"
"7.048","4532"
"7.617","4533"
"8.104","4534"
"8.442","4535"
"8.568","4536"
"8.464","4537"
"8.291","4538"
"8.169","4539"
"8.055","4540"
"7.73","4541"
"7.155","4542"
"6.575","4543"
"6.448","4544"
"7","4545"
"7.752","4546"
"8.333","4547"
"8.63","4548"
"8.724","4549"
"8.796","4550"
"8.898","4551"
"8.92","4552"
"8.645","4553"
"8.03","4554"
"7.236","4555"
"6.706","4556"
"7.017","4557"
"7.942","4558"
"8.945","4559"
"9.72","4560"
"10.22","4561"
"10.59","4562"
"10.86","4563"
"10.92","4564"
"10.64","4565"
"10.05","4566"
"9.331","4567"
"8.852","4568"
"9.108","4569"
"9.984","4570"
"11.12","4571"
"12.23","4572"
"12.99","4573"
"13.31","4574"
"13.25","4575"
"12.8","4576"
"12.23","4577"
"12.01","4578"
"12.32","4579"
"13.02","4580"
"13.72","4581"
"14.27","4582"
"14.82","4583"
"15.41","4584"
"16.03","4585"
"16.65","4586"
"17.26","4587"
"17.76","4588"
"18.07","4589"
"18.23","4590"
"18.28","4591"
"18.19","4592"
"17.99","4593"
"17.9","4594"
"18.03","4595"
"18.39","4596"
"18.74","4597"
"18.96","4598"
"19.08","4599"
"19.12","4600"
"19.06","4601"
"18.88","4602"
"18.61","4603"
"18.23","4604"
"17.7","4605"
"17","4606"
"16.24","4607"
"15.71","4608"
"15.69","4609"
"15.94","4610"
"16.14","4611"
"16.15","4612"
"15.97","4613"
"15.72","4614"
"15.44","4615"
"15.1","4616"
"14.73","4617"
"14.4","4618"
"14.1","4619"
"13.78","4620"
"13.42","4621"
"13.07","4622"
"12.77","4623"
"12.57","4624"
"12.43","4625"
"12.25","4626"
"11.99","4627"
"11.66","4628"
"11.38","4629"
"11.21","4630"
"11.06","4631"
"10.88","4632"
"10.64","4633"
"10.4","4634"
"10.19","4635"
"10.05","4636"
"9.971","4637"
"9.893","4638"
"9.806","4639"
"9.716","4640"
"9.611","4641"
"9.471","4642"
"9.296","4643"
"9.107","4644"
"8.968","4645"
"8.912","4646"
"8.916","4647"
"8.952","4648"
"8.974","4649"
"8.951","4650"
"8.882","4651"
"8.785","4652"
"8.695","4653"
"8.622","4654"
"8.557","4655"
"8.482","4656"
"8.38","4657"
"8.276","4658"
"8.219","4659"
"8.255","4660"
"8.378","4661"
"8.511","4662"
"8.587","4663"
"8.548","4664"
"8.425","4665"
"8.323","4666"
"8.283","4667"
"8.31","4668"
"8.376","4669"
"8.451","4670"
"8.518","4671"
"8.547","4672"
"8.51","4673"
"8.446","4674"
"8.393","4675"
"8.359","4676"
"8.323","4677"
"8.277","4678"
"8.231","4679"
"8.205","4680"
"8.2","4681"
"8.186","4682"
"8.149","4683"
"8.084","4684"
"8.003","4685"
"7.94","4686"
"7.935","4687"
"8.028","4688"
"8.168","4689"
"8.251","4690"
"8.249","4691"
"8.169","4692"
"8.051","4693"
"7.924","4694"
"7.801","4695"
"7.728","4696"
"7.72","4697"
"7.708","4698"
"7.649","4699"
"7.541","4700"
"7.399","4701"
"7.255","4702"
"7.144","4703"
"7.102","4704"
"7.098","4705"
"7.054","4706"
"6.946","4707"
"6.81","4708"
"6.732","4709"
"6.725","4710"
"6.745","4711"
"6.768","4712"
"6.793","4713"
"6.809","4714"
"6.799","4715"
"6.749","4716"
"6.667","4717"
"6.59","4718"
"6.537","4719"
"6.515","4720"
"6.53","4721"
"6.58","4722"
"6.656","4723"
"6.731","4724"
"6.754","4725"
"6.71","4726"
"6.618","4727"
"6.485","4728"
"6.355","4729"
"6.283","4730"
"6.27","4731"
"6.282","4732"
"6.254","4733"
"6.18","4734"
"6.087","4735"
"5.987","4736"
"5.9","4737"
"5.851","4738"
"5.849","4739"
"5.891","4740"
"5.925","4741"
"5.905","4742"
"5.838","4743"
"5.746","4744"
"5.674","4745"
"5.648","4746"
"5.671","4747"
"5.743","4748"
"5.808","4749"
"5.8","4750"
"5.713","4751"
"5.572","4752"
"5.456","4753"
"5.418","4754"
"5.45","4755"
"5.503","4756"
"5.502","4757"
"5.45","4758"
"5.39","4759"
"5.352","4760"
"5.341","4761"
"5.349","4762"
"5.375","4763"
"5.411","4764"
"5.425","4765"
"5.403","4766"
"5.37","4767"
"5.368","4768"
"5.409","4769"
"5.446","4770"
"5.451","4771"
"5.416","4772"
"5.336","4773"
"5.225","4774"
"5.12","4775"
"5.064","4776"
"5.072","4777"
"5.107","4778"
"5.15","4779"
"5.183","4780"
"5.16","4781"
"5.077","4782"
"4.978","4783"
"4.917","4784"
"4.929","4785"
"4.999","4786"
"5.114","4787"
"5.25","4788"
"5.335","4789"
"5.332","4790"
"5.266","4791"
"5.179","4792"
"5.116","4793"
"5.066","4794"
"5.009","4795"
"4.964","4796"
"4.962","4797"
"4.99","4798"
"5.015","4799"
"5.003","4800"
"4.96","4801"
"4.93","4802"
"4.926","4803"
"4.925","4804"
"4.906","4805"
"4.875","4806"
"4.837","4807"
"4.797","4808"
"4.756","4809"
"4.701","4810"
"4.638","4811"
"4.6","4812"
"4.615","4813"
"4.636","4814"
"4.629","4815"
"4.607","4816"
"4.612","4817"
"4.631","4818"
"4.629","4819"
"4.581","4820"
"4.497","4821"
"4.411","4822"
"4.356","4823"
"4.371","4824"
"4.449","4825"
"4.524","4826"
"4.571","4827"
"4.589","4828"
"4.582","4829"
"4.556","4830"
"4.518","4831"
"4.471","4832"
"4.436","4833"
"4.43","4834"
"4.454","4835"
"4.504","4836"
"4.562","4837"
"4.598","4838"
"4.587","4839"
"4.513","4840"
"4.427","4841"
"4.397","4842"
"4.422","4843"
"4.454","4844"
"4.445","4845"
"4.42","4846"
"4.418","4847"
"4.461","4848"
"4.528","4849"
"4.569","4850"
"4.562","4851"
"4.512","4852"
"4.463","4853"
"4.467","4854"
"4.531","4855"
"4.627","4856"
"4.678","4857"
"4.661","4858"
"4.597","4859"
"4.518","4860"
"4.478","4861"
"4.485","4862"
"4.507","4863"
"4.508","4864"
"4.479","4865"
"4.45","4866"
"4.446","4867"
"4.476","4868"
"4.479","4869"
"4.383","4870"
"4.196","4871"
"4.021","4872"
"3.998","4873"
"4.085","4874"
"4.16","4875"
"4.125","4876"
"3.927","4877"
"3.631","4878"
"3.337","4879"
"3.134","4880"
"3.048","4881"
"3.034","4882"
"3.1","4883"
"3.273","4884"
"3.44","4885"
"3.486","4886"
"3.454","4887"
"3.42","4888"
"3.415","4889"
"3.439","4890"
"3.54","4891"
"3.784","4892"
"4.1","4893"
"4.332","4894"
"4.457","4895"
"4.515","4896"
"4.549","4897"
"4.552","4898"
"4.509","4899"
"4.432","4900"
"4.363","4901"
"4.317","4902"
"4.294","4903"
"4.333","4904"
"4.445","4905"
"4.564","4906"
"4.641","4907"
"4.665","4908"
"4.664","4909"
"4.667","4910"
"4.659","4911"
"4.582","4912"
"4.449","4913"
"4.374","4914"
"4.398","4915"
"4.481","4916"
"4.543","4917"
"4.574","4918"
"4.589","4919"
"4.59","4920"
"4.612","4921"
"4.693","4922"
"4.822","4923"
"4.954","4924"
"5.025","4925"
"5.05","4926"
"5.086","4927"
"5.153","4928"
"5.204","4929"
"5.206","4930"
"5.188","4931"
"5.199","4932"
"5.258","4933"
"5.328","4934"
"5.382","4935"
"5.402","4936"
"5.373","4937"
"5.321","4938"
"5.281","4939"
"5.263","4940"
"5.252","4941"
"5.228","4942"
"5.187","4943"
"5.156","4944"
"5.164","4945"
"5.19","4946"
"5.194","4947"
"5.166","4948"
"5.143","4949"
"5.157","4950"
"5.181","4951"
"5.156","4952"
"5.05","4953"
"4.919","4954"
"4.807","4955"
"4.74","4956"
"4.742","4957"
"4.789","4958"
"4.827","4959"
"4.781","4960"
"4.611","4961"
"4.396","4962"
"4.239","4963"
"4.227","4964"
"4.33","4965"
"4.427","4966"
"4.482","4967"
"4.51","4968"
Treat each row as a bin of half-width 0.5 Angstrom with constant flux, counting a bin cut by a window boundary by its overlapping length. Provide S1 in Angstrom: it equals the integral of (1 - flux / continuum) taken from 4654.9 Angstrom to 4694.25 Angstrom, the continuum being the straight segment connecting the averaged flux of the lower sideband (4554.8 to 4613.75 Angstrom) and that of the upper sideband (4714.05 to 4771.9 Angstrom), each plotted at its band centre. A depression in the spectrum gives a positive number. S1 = 5.1 Angstrom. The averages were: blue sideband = 14.3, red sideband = 5.93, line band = 8.29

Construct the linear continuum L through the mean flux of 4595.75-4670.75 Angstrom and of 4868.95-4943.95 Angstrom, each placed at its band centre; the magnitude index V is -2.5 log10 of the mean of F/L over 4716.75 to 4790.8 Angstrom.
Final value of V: 0.46 mag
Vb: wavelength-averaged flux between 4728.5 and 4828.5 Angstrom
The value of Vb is 5.24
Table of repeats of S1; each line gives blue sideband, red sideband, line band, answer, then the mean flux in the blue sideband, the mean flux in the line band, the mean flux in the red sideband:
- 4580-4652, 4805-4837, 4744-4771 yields 7.1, 14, 5.51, 4.58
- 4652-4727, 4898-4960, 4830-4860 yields 7.0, 7.73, 4.51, 4.88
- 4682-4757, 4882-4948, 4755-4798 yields 6.1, 6.72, 5.23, 4.59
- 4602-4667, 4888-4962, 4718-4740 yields 7.1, 11.6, 6.35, 4.76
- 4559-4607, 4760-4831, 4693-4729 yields 7.5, 14.7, 6.99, 4.96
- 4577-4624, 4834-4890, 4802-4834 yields 8.1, 16.2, 4.62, 4.18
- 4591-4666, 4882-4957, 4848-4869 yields 6.0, 12.6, 4.52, 4.64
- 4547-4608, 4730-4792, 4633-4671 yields 4.7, 13.4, 8.95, 5.5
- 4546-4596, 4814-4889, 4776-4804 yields 4.4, 12.2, 5.07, 4.29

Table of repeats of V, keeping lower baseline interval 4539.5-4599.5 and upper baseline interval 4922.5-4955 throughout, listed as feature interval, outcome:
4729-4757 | 0.44 mag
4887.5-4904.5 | 0.40 mag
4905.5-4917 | 0.24 mag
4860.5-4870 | 0.41 mag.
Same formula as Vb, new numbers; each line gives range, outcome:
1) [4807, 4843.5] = 4.55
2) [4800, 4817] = 4.77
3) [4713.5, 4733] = 6.57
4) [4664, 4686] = 8.31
